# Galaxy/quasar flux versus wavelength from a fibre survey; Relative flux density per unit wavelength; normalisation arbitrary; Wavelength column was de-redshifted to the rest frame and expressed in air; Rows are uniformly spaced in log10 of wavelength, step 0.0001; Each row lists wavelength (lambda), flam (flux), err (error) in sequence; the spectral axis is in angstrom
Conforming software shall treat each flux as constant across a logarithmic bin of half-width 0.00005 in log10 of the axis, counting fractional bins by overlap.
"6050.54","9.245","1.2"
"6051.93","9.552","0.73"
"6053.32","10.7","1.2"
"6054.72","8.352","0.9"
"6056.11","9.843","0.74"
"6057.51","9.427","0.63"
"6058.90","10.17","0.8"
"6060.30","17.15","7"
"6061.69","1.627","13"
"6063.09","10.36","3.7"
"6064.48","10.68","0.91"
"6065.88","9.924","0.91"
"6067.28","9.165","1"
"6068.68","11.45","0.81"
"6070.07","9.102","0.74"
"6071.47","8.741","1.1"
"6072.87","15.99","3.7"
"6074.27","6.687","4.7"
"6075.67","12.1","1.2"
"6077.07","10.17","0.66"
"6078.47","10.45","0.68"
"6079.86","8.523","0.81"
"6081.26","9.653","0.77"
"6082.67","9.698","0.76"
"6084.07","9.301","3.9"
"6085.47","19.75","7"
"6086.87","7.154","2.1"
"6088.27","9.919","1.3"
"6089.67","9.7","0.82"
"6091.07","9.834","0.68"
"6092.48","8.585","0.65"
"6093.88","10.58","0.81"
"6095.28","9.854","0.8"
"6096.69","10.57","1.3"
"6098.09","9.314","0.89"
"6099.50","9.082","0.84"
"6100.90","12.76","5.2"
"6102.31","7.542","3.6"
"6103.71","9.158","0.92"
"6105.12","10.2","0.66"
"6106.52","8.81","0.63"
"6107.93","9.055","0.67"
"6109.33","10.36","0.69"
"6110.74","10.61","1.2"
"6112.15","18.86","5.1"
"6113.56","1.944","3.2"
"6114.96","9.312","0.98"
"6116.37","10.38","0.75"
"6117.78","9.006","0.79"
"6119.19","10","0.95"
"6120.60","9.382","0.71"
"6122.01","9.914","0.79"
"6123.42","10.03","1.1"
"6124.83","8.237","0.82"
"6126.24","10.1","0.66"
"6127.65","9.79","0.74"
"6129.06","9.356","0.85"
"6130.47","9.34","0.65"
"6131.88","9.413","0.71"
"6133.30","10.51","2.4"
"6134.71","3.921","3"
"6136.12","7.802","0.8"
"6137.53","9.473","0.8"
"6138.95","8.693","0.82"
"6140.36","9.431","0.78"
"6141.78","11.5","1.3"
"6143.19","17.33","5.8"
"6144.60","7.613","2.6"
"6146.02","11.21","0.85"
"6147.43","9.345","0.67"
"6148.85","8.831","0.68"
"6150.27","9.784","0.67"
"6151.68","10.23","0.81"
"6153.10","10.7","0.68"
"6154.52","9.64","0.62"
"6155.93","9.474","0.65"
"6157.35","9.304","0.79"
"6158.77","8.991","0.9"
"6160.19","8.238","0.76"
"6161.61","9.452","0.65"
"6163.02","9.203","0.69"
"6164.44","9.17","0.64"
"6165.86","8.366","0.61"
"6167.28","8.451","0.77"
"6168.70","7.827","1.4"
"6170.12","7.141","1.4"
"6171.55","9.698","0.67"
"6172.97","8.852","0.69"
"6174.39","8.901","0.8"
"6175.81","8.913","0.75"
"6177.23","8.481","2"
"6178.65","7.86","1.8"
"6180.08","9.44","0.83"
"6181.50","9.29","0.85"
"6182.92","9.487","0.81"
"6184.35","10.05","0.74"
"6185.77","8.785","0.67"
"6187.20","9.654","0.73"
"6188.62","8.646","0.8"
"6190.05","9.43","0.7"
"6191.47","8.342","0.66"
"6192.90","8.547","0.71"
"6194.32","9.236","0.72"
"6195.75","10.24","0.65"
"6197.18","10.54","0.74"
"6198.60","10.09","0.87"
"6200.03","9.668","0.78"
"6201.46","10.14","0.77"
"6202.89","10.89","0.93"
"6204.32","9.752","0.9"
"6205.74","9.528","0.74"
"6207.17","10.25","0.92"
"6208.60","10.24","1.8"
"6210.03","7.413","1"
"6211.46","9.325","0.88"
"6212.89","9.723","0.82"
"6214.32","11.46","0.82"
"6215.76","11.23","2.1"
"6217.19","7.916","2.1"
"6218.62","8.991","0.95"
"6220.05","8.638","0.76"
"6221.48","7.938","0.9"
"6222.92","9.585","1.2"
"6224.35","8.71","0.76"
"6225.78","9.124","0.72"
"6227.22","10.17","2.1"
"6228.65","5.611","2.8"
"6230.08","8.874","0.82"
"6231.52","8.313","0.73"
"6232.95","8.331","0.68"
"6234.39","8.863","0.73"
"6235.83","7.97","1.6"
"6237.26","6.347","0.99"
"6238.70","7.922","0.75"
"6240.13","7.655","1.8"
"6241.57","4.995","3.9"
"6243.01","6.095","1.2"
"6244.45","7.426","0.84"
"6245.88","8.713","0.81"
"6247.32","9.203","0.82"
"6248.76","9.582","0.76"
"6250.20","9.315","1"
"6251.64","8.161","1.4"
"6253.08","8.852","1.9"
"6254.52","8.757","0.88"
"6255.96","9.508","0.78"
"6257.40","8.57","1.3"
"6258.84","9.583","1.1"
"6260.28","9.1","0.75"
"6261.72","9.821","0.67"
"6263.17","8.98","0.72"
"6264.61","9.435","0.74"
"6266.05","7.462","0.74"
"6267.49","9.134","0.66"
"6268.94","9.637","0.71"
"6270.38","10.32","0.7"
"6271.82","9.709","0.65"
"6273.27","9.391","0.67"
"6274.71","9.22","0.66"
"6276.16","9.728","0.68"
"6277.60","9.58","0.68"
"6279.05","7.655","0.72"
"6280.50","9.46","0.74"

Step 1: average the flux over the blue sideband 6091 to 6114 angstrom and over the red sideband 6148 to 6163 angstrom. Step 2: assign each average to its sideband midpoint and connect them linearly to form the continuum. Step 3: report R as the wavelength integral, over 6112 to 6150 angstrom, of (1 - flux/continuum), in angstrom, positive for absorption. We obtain 0.5 angstrom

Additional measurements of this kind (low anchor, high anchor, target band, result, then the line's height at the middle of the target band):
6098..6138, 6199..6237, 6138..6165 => -1.61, 9.34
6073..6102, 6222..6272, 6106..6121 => 0.26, 9.98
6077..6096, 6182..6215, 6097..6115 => 0.57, 10.1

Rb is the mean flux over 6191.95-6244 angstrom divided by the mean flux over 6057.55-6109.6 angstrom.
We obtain 0.88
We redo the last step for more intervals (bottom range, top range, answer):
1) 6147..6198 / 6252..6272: 1.01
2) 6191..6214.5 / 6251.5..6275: 0.95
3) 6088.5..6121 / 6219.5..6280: 0.88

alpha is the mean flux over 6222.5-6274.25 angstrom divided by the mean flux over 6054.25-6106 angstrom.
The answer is 0.85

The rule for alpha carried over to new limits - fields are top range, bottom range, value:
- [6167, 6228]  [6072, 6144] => 0.93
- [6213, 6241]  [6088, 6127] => 0.88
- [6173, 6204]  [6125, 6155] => 0.97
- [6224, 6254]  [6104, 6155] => 0.83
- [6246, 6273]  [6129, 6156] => 0.95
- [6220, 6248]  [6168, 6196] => 0.90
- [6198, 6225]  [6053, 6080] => 0.95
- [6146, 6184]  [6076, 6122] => 0.91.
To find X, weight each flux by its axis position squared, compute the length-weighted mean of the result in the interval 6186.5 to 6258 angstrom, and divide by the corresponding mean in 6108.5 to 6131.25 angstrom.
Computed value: 0.94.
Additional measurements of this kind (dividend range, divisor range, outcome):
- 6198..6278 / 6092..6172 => 0.97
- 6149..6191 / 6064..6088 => 0.89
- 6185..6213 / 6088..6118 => 1.00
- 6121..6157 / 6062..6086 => 0.94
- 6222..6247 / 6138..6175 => 0.86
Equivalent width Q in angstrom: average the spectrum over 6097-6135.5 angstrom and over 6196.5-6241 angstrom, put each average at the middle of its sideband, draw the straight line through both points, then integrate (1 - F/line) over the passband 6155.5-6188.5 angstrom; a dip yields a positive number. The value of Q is 1.3 angstrom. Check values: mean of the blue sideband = 9.5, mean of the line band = 8.9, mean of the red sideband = 9.06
